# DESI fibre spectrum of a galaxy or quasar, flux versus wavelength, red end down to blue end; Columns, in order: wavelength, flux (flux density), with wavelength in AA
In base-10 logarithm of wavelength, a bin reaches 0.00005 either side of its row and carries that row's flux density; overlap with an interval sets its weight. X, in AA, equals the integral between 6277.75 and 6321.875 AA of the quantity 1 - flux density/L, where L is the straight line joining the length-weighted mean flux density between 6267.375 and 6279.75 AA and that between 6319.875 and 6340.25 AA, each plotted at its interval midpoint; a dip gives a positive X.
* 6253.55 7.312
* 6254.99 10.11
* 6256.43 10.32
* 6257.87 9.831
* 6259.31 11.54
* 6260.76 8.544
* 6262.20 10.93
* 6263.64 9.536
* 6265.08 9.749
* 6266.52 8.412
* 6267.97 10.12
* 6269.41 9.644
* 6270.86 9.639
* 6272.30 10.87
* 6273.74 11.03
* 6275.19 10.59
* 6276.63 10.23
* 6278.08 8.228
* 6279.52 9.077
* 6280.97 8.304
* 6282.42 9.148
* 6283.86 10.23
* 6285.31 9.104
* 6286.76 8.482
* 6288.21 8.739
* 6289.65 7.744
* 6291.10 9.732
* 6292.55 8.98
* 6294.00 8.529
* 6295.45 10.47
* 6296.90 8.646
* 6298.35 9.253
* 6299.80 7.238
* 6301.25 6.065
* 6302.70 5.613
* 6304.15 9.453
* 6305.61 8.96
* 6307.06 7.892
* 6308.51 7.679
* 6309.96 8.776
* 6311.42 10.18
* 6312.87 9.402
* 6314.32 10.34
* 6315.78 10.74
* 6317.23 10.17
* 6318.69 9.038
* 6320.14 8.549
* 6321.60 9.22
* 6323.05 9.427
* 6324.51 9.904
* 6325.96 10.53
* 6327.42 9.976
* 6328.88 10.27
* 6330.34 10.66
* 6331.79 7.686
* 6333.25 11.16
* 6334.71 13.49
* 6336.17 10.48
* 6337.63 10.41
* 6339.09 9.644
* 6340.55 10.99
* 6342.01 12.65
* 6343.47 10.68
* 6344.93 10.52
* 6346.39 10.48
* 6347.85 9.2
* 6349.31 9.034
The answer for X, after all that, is 5.3 AA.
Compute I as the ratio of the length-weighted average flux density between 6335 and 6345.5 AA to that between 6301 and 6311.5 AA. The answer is 1.4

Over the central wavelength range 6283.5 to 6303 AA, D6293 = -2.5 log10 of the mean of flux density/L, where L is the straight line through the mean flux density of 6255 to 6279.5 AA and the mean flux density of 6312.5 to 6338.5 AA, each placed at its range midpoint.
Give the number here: 0.17 mag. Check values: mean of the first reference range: 9.93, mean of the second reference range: 10.1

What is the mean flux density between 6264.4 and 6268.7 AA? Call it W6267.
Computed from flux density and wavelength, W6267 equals 9.42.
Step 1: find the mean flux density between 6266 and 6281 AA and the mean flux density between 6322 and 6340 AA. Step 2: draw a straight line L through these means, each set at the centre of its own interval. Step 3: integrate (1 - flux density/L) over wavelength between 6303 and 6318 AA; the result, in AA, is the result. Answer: 1.2 AA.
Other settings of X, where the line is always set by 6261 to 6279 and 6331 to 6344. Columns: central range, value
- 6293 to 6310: 3.46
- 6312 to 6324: 1.04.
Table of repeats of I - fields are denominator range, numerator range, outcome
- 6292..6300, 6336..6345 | 1.21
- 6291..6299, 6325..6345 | 1.15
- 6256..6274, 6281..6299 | 0.91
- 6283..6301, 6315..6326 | 1.09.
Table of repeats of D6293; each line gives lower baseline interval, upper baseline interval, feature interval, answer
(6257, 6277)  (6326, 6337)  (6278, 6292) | 0.14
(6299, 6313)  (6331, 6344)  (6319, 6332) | 0.01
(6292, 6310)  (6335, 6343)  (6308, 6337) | -0.01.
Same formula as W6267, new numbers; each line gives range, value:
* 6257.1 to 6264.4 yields 10.1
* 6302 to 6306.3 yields 8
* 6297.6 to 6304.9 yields 7.53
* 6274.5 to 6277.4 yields 10.4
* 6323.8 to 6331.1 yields 10.3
